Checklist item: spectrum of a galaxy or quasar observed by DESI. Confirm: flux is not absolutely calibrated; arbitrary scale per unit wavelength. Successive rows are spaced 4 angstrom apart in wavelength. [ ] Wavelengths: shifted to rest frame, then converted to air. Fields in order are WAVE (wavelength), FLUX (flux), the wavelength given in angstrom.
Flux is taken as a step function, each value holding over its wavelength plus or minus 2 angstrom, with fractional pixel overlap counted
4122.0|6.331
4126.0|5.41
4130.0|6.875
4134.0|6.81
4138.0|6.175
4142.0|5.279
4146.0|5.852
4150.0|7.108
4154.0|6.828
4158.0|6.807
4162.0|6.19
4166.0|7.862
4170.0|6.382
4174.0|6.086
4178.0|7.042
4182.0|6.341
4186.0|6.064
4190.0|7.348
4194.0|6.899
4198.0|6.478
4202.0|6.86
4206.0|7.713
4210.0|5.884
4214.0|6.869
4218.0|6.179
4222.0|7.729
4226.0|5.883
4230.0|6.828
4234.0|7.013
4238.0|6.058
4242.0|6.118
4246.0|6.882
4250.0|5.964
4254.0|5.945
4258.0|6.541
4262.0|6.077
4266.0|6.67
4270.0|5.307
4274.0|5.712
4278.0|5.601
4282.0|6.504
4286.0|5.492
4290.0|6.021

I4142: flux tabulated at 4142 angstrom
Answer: 5.279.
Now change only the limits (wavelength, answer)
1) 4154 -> 6.828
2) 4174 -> 6.086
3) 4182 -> 6.341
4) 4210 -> 5.884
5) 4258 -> 6.541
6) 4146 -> 5.852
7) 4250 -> 5.964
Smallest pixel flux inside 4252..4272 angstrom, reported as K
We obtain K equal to 5.307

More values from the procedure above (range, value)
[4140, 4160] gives 5.279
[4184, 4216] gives 5.884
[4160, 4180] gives 6.086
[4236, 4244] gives 6.058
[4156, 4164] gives 6.19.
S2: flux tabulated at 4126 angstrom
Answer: 5.41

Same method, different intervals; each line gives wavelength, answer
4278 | 5.601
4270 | 5.307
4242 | 6.118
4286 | 5.492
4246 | 6.882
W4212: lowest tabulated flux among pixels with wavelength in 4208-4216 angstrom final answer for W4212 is 5.884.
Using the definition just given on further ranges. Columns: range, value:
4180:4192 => 6.064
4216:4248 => 5.883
